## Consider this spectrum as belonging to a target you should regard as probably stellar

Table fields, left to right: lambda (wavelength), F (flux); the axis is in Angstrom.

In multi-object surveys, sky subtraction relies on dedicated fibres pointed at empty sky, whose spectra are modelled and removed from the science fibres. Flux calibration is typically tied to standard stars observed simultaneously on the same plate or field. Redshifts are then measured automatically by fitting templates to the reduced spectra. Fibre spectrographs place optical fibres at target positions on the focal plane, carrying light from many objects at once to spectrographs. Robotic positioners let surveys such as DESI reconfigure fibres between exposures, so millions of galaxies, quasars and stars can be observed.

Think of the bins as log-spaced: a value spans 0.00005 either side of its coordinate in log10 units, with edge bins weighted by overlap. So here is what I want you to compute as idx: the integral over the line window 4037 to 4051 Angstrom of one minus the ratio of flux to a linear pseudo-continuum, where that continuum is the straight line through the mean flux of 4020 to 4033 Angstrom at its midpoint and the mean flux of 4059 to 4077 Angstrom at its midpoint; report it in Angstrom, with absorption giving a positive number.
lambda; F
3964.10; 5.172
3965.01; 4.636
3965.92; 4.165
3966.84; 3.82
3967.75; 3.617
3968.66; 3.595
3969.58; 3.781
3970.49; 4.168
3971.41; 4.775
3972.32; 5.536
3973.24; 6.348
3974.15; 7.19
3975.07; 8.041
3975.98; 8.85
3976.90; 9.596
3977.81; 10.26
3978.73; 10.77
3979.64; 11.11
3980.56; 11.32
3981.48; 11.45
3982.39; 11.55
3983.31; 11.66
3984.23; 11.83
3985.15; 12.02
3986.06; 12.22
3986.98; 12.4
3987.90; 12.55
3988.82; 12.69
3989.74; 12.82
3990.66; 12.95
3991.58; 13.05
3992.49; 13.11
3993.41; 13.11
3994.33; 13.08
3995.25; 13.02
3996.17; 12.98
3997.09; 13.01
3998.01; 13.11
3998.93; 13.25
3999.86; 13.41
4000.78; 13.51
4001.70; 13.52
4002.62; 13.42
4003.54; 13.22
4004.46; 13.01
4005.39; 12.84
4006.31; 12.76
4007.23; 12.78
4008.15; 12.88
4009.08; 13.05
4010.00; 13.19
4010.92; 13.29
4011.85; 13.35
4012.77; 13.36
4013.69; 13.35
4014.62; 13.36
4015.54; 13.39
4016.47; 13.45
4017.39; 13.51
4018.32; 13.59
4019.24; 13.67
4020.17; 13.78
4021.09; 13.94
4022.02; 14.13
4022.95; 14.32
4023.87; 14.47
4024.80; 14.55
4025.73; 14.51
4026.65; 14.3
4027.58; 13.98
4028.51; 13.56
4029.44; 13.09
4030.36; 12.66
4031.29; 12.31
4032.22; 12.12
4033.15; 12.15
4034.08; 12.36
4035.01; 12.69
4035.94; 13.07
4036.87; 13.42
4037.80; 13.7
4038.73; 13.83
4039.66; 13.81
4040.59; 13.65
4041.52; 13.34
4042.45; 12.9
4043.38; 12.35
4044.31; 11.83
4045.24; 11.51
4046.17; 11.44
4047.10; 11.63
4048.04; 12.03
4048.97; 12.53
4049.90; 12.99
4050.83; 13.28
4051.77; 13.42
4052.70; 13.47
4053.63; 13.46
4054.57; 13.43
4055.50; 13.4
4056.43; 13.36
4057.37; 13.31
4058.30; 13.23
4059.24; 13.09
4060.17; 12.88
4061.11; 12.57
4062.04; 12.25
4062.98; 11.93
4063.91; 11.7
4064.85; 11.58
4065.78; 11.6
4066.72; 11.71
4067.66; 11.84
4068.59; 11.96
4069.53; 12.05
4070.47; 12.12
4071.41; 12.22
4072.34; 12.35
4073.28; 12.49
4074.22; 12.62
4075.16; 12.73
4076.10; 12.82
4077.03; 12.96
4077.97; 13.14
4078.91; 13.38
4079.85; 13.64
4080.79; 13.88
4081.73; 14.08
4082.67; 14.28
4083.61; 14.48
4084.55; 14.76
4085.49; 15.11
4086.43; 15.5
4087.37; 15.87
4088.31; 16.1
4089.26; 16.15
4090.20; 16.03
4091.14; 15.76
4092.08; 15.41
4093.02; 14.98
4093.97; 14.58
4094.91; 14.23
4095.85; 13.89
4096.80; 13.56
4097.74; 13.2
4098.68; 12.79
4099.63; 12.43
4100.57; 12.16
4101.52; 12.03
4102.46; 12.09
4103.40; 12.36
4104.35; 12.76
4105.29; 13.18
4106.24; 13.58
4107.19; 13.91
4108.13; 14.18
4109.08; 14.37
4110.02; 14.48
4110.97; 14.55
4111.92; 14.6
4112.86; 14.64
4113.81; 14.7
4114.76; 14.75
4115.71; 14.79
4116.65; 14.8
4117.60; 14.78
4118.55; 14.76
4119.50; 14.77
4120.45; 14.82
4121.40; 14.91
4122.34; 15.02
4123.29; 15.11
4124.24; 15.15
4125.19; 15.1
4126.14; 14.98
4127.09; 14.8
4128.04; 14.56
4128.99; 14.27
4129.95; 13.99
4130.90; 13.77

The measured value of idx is 0.4 Angstrom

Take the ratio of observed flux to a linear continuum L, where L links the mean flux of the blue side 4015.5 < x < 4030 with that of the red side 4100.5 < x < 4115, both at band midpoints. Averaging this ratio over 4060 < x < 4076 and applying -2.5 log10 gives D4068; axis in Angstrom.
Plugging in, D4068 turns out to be 0.136 mag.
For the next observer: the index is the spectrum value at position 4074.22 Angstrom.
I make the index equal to 12.62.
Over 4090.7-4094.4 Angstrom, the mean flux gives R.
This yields 15.2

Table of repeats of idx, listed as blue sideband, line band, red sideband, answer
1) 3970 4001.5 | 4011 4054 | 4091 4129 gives -3.4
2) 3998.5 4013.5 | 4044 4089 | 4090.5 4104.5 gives 1.3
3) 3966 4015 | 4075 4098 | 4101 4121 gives -1.7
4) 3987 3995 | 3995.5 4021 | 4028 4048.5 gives -0.9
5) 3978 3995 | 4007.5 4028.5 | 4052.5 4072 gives -2.3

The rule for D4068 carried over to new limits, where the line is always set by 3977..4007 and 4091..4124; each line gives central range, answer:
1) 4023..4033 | -0.05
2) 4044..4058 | 0.05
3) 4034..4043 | -0.01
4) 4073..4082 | 0.04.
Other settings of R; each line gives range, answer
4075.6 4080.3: 13.2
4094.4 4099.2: 13.5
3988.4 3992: 12.9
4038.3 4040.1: 13.8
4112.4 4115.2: 14.7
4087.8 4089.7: 16.1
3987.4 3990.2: 12.7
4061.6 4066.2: 11.8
